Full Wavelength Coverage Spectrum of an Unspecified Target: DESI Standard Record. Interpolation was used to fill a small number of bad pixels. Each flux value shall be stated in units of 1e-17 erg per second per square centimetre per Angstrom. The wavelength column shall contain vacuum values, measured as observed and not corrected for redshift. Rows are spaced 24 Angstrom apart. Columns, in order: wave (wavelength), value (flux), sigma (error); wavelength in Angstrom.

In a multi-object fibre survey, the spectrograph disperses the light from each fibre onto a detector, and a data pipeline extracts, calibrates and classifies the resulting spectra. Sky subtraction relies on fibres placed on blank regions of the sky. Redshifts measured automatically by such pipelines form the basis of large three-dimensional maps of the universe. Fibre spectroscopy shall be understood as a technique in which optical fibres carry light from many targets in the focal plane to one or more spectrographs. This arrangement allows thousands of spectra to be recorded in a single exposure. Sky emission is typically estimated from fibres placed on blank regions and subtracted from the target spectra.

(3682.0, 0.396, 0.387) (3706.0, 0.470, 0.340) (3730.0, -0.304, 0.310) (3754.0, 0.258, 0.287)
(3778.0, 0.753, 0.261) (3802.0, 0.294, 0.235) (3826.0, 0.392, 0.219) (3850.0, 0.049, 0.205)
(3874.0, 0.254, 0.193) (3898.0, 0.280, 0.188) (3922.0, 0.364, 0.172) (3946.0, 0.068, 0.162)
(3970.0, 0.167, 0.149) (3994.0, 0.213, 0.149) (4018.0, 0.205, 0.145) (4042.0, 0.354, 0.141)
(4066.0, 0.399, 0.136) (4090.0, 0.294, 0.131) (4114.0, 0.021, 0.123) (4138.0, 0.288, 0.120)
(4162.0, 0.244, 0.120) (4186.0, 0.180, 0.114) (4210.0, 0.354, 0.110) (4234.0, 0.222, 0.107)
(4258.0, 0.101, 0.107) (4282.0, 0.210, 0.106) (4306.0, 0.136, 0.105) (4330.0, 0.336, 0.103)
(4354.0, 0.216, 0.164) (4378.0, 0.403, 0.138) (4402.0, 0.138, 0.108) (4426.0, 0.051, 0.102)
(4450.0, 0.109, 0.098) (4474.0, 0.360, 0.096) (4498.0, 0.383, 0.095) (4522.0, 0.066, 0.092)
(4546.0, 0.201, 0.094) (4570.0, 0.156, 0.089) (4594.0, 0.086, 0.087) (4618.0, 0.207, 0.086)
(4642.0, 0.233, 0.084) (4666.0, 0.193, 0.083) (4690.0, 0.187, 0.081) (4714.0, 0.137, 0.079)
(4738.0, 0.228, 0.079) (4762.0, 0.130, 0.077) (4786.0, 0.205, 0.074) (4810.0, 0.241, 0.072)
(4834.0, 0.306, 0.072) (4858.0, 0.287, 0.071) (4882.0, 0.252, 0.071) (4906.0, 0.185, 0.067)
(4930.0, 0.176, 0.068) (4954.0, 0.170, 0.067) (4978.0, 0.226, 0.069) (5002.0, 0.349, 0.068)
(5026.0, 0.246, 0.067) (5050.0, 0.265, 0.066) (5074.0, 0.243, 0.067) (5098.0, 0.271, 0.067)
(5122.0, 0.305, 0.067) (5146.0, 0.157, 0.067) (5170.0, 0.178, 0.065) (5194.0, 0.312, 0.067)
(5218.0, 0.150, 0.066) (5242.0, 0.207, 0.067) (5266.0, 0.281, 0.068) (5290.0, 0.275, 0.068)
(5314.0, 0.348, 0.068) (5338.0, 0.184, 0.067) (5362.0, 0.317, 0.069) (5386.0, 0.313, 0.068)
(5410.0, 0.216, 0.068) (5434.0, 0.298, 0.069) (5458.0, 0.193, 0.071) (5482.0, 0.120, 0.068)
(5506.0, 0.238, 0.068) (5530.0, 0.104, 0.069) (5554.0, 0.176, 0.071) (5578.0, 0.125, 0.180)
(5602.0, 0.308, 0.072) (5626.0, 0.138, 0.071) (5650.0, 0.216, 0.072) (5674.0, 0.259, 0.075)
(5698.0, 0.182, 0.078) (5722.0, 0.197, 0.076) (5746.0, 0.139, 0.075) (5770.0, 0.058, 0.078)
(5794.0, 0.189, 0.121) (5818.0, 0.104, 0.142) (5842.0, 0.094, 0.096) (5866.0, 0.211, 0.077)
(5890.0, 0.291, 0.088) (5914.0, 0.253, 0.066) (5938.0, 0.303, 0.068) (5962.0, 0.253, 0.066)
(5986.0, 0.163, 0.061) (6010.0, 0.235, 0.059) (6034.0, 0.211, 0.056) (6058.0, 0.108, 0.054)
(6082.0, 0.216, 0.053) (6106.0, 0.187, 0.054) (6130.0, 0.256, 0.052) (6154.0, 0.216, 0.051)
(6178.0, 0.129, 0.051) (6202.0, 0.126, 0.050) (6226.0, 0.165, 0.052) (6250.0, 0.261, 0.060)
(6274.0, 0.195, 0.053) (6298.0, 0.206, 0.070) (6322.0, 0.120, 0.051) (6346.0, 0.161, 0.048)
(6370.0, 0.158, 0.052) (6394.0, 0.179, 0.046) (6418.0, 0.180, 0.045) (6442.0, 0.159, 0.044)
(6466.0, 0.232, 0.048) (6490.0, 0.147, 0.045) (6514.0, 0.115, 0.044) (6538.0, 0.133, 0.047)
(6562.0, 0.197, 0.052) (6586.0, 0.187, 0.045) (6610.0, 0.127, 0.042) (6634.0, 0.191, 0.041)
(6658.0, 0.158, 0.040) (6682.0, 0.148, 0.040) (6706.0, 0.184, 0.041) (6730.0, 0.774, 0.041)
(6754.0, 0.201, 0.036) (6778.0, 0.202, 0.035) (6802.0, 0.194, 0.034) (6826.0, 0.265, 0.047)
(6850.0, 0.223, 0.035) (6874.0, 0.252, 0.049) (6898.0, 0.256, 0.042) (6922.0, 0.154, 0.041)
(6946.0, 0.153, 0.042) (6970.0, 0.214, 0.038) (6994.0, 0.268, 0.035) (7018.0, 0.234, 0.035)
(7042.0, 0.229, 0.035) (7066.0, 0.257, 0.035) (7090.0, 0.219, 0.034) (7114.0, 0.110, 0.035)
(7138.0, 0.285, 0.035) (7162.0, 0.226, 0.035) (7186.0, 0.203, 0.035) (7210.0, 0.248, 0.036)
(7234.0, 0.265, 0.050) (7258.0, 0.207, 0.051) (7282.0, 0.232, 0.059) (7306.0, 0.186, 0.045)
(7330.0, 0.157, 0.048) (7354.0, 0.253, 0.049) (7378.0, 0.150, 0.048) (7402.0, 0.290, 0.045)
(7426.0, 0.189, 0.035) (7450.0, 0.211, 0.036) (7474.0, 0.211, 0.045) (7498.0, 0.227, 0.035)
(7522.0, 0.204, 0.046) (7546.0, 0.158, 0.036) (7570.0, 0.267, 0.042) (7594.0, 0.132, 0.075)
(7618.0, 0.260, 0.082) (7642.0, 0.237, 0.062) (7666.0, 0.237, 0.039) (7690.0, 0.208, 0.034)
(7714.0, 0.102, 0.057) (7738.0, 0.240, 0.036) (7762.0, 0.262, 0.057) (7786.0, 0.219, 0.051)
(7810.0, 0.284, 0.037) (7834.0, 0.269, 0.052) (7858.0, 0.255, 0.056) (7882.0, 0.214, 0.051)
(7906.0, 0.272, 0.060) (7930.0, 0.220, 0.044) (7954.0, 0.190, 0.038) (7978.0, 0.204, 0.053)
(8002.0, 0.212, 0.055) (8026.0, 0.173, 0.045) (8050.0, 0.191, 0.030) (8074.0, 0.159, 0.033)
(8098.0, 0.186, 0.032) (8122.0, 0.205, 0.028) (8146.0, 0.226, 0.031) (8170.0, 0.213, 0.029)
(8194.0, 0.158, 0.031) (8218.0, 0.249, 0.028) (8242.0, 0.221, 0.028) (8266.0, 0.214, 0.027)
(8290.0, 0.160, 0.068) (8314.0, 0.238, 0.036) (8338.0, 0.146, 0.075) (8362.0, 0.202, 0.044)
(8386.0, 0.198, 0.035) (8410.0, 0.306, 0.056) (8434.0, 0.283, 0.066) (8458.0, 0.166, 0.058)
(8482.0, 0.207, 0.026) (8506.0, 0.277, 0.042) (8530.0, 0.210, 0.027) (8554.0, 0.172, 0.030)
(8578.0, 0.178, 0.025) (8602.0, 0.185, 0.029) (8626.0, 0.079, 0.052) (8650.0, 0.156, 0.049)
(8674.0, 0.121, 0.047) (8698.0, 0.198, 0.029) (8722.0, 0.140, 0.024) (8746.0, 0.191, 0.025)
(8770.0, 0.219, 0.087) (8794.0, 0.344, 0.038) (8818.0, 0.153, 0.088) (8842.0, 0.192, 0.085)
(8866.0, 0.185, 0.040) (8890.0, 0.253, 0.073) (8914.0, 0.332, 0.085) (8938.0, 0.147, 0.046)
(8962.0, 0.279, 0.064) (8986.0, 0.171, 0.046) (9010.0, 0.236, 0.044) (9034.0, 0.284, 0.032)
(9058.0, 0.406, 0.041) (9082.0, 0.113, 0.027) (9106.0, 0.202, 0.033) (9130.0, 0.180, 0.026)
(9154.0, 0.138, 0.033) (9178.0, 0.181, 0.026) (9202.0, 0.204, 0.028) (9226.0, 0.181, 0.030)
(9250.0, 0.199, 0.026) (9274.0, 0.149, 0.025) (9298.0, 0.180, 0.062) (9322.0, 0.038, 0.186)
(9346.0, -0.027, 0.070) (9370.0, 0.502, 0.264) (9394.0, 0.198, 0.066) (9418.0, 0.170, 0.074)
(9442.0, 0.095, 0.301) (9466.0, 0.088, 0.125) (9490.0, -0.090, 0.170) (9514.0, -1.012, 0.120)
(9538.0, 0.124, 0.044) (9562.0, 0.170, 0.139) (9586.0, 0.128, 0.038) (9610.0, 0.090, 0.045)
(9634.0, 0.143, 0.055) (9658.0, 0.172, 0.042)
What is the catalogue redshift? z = 0.807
